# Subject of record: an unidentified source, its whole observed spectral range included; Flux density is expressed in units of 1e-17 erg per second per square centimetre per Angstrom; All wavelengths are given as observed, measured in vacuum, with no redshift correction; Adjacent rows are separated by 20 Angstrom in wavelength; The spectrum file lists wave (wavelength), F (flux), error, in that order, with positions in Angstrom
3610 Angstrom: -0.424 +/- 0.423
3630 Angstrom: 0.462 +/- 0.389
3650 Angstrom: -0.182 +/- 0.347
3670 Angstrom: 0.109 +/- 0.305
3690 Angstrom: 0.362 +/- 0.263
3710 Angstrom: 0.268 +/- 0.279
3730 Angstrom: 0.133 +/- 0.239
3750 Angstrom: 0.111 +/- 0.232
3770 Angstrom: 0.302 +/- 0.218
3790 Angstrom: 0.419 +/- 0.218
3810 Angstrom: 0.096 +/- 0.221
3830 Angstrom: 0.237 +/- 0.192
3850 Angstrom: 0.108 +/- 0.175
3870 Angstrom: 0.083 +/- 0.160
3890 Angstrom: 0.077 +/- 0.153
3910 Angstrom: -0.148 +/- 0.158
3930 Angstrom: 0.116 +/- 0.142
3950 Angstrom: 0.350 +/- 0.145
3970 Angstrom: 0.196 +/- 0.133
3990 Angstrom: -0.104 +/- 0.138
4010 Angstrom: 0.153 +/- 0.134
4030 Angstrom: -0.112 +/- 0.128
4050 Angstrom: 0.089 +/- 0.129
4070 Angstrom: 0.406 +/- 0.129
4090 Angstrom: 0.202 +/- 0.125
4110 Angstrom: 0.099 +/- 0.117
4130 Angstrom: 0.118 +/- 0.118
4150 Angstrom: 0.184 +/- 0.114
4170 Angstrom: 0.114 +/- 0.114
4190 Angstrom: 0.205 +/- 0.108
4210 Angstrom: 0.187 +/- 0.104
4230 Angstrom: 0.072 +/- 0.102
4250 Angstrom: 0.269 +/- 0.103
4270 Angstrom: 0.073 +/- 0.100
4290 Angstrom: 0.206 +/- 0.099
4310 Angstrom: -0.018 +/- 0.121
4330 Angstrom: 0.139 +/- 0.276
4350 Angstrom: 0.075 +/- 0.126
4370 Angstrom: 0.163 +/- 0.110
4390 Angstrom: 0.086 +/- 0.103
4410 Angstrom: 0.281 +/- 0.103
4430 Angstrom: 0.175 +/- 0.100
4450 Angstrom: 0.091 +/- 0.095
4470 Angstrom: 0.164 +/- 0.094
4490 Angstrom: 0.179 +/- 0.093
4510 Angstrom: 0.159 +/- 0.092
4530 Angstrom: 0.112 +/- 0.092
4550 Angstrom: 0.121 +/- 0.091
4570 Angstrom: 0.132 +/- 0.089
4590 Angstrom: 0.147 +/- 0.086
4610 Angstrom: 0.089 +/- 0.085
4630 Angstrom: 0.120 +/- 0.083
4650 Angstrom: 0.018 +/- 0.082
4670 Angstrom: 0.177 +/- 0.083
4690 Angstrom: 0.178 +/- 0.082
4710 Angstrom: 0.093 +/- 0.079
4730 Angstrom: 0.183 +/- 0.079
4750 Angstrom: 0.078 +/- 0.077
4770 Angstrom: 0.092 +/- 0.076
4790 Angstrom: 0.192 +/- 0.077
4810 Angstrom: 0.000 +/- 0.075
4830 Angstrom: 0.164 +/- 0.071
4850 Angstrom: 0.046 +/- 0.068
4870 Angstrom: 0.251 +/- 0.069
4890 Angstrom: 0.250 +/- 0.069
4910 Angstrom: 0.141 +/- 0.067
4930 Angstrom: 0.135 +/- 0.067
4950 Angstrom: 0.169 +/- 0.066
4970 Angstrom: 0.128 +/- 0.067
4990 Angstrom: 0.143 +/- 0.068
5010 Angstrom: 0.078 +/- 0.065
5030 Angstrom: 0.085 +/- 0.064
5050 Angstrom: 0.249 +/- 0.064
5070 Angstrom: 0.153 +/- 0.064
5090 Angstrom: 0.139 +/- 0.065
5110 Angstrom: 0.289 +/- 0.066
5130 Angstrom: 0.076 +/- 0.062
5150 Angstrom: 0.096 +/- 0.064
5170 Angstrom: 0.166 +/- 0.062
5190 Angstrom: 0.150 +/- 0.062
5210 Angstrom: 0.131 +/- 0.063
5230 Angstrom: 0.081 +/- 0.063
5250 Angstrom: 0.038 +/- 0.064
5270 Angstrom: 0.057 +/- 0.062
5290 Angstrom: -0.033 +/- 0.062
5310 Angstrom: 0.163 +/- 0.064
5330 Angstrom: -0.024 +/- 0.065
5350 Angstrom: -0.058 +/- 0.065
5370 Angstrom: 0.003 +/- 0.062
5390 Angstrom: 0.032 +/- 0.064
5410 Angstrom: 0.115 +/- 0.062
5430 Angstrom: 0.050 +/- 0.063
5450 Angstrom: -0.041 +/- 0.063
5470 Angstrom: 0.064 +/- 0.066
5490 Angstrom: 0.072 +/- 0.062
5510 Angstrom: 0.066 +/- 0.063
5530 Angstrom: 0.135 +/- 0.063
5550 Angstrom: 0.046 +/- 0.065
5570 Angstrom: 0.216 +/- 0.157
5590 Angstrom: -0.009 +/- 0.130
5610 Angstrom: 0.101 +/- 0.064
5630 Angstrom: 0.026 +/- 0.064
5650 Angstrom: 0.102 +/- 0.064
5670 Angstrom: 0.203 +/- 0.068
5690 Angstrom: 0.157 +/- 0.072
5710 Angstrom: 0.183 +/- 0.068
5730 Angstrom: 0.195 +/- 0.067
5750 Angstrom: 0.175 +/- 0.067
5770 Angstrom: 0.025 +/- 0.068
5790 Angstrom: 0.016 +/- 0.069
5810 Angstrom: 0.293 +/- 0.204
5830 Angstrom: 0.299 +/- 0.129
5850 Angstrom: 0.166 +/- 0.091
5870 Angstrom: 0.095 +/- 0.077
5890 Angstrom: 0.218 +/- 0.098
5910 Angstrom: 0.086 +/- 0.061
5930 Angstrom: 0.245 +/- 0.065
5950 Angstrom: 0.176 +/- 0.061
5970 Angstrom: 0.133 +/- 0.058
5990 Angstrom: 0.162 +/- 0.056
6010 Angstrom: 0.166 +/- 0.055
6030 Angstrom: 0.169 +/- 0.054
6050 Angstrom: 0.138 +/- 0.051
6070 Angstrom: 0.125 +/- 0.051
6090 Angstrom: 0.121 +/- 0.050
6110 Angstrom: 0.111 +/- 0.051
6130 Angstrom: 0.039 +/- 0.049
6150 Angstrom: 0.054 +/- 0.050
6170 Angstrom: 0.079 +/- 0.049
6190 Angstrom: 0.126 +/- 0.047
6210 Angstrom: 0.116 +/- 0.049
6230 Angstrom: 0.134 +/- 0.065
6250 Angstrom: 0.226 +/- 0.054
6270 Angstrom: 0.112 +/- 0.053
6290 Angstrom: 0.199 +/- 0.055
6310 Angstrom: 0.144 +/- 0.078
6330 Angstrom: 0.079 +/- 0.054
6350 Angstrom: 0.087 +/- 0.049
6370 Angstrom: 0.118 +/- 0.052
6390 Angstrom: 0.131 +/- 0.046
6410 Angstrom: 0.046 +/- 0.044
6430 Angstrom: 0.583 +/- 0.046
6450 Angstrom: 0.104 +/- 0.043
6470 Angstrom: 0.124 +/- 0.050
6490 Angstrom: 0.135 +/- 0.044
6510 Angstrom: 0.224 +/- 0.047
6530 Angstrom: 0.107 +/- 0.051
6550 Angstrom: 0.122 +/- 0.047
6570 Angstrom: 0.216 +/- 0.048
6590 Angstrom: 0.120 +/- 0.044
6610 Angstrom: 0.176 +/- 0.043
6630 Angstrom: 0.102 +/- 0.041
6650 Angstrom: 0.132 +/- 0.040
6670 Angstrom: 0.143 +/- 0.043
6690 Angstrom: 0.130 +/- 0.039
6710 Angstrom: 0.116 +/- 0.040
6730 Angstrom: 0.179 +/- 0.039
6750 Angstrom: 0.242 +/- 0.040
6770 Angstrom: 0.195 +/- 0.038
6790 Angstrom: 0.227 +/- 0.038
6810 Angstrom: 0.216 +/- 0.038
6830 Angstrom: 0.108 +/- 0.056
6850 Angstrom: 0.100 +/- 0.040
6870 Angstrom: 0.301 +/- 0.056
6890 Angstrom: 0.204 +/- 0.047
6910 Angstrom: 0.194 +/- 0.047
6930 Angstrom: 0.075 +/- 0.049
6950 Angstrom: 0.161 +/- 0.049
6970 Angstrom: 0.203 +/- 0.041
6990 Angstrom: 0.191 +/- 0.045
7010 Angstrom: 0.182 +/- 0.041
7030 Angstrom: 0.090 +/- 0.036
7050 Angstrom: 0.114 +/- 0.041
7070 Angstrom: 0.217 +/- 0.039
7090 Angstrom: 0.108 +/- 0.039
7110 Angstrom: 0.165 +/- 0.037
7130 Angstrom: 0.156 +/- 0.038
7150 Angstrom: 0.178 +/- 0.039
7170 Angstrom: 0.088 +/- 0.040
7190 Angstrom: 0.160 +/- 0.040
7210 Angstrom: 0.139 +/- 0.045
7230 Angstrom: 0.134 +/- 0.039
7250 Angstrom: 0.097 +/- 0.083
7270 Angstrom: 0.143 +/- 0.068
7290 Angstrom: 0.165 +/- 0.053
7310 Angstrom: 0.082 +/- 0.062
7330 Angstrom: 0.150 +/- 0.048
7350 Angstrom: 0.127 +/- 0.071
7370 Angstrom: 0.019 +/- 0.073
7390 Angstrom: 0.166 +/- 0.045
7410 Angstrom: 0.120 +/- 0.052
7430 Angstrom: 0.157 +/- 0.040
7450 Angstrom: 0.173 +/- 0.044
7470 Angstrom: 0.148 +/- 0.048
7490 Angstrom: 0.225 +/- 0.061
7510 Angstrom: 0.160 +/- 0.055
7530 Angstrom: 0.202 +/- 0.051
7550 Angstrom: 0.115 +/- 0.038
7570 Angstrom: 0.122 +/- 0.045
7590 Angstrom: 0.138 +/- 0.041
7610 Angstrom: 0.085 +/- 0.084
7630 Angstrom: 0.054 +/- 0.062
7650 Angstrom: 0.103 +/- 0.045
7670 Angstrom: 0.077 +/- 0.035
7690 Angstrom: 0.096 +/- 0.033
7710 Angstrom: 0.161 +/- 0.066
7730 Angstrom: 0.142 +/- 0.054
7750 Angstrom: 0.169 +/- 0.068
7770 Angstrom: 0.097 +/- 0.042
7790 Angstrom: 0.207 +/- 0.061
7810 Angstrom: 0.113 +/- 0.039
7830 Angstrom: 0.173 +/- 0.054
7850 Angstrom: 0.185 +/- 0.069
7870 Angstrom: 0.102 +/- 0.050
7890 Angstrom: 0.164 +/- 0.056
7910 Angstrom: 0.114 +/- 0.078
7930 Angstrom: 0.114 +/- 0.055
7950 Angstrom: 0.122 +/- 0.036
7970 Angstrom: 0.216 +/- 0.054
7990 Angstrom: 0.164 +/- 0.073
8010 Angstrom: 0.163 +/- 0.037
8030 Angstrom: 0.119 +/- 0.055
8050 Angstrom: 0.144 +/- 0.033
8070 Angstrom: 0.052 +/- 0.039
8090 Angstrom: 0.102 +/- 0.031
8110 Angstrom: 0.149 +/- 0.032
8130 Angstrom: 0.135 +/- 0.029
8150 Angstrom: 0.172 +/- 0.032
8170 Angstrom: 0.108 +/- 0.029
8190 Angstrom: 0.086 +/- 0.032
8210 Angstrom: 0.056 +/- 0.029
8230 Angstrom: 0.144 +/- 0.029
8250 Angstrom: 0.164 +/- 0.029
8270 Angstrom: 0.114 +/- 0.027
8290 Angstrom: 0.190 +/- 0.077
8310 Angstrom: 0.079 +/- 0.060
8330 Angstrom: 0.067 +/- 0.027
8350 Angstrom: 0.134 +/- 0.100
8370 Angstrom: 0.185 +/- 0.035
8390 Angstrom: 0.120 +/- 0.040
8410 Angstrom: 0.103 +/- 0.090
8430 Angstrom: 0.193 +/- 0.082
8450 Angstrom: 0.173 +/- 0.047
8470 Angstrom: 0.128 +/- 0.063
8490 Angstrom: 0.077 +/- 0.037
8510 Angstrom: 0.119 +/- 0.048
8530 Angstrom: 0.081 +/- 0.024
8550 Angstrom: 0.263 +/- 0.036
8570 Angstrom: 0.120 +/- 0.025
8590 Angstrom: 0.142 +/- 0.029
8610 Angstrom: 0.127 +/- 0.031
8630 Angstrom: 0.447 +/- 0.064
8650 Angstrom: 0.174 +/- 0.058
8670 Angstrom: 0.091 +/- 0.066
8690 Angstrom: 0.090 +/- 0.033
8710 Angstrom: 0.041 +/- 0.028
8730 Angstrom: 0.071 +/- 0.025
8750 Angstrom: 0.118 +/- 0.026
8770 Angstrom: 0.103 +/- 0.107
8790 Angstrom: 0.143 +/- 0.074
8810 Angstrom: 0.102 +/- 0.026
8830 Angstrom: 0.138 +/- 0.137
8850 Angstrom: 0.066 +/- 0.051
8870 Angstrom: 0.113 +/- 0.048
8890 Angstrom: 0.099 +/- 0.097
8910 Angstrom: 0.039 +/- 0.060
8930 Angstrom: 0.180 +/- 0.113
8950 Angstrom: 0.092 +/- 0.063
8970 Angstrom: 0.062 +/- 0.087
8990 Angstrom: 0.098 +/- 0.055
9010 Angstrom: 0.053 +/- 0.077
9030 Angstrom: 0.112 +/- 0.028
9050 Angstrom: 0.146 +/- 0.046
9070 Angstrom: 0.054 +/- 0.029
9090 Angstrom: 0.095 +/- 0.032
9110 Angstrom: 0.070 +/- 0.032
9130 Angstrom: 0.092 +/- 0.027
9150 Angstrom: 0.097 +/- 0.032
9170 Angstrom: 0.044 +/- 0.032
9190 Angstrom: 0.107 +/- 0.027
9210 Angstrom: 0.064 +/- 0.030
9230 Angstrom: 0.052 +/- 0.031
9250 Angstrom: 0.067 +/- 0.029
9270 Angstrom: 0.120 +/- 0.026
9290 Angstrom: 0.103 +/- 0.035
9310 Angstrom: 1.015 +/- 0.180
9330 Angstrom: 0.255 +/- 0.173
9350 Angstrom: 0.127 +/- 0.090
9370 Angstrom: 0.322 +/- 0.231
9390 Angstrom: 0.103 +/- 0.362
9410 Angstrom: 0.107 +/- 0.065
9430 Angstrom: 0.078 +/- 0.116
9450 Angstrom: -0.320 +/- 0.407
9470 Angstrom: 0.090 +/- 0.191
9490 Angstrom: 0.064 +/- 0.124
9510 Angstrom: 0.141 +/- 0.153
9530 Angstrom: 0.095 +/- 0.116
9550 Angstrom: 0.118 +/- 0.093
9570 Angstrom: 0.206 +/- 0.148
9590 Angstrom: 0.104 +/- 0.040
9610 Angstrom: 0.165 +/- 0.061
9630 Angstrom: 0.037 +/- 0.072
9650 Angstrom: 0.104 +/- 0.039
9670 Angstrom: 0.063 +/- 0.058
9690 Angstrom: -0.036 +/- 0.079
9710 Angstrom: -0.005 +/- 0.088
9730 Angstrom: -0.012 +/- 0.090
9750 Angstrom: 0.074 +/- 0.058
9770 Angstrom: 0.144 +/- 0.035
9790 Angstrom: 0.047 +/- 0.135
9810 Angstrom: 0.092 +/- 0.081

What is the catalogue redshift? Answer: 0.72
